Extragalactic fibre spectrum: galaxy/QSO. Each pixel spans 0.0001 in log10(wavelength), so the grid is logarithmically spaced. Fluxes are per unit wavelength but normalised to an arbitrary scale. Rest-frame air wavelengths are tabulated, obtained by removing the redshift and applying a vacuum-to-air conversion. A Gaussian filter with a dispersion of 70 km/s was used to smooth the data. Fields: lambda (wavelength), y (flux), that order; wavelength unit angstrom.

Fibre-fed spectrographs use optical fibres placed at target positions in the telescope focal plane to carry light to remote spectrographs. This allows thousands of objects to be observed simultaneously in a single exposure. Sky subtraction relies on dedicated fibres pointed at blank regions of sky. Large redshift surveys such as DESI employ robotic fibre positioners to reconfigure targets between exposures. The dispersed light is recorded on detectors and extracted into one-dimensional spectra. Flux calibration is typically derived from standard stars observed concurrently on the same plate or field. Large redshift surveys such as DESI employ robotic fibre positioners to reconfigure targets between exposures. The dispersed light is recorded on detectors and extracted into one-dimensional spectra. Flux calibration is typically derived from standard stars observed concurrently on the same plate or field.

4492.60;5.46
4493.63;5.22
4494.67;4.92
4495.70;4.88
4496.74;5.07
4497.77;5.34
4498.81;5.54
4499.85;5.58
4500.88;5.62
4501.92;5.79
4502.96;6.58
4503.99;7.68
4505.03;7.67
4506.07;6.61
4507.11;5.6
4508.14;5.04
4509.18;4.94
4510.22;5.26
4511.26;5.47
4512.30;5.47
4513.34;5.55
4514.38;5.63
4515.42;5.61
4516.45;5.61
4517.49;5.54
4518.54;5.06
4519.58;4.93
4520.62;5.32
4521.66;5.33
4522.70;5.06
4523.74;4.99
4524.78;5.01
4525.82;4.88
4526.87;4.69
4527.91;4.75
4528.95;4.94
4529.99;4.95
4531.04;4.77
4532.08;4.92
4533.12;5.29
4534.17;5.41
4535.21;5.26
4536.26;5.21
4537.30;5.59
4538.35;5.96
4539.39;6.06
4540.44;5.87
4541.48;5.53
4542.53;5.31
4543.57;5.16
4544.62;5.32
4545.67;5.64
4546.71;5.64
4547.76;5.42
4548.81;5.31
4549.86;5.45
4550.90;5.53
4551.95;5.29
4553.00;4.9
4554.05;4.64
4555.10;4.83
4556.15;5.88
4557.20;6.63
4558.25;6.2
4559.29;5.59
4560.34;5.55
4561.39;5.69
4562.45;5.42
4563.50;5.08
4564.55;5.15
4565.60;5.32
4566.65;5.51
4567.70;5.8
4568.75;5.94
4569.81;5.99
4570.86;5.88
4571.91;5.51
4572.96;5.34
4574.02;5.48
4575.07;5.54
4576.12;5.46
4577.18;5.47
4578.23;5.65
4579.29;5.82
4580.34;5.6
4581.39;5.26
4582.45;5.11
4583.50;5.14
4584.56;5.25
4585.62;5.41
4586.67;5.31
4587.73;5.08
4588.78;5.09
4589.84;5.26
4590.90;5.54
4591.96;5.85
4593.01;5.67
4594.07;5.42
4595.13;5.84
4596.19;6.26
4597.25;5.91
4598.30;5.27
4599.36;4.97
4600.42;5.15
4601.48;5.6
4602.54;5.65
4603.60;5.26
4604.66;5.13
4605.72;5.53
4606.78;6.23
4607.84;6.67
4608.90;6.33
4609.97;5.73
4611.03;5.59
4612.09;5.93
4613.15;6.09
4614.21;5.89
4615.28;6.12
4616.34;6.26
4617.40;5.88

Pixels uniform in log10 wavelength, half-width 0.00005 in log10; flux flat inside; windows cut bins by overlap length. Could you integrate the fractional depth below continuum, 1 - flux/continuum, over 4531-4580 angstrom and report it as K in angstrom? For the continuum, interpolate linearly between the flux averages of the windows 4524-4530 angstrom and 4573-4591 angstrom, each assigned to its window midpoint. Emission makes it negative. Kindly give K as -3.5 angstrom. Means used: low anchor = 4.87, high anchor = 5.37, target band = 5.5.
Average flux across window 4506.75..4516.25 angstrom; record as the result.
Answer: 5.41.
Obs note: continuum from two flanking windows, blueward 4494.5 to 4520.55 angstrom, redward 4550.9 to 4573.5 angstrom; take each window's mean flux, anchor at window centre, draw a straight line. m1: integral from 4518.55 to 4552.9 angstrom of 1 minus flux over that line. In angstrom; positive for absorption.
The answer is 1.9 angstrom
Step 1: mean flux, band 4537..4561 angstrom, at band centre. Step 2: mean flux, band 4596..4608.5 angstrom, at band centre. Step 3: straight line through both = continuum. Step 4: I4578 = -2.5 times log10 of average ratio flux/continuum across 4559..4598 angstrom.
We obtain 0.01 mag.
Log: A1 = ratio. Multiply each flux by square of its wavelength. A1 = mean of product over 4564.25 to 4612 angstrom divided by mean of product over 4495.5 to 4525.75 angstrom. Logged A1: 1.0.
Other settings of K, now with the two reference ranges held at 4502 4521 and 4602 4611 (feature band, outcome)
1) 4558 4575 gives 0.6 angstrom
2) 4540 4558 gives 1.0 angstrom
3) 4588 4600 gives 0.5 angstrom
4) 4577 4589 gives 0.9 angstrom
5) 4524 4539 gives 1.7 angstrom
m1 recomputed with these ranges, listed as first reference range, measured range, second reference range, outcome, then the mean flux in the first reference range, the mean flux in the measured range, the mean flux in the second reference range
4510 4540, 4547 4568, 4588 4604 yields -0.3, 5.26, 5.46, 5.51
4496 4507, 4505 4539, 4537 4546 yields 3.1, 6.1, 5.31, 5.6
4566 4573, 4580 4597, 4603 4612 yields 1.0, 5.73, 5.45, 5.81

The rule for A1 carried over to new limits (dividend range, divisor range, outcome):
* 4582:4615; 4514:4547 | 1.09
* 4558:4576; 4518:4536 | 1.13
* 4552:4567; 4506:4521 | 1.03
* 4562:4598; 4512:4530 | 1.09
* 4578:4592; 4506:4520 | 1.02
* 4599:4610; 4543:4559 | 1.06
